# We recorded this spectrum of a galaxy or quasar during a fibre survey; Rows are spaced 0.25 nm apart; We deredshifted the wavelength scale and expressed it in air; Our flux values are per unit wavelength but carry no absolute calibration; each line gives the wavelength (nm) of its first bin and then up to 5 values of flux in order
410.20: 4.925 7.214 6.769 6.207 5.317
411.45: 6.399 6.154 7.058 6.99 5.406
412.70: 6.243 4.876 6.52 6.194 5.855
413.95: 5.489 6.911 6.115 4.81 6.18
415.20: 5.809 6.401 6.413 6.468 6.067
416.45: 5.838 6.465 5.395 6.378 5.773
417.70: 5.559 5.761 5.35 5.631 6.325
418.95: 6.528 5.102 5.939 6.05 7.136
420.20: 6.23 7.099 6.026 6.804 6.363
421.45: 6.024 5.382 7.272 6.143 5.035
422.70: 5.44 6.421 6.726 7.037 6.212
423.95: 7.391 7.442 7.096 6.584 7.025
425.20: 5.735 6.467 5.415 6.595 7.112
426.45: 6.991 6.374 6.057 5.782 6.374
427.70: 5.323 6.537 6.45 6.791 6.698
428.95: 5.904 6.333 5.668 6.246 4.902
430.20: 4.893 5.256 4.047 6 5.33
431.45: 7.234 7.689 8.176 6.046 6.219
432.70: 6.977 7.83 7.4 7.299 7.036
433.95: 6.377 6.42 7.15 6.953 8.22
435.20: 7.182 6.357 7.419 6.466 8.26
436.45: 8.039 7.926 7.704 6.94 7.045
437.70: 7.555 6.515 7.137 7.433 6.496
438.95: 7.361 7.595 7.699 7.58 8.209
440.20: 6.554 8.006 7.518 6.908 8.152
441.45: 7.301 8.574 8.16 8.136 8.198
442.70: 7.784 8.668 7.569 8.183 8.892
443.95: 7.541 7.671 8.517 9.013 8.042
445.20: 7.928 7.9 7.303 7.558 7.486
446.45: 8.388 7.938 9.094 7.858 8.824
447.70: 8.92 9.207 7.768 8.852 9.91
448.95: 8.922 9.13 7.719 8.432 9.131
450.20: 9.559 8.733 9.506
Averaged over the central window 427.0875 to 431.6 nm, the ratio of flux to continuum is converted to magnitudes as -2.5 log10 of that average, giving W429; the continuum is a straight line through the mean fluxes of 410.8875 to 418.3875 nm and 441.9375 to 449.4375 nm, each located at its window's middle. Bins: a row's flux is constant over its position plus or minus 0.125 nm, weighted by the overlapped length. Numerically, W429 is 0.20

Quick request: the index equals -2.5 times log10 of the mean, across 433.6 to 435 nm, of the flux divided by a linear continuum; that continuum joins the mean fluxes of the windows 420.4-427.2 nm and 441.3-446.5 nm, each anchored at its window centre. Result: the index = 0.047 mag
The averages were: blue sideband 6.43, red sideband 8.03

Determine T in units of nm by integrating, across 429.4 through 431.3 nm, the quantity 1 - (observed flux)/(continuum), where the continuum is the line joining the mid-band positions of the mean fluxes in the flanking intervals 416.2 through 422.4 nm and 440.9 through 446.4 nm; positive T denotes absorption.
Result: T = 0.46 nm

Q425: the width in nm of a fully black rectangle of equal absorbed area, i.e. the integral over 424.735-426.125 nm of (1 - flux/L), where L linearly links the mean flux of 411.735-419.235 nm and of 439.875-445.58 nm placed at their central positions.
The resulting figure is 0.088 nm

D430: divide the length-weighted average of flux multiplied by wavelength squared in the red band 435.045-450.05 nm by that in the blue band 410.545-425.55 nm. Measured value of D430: 1.43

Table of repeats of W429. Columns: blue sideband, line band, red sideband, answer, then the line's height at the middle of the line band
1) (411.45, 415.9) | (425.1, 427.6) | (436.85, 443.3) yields 0.09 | 6.8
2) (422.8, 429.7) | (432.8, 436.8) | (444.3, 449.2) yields 0.00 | 7.27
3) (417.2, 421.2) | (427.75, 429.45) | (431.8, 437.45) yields 0.07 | 6.77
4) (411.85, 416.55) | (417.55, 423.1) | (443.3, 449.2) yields 0.08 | 6.52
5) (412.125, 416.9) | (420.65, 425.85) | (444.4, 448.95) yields 0.05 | 6.67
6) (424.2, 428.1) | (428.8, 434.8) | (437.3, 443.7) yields 0.08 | 6.89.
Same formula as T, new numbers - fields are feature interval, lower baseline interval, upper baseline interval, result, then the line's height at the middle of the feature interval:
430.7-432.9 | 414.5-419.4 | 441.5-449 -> 0.17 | 7.15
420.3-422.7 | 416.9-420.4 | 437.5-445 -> 0.00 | 6.2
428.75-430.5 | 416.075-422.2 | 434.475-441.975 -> 0.30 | 6.83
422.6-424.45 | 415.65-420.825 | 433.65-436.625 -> -0.09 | 6.41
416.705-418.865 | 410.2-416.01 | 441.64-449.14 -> 0.21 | 6.45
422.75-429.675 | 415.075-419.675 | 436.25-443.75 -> 0.17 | 6.62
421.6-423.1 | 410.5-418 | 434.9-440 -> 0.13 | 6.52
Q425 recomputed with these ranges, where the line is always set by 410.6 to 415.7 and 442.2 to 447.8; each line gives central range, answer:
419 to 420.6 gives 0.06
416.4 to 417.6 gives 0.07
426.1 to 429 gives 0.27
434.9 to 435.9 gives 0.05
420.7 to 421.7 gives 0.06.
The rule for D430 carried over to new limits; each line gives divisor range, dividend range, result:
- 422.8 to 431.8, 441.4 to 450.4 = 1.45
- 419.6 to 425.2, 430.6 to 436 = 1.11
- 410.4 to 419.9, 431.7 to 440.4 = 1.32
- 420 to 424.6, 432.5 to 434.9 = 1.15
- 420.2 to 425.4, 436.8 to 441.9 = 1.24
